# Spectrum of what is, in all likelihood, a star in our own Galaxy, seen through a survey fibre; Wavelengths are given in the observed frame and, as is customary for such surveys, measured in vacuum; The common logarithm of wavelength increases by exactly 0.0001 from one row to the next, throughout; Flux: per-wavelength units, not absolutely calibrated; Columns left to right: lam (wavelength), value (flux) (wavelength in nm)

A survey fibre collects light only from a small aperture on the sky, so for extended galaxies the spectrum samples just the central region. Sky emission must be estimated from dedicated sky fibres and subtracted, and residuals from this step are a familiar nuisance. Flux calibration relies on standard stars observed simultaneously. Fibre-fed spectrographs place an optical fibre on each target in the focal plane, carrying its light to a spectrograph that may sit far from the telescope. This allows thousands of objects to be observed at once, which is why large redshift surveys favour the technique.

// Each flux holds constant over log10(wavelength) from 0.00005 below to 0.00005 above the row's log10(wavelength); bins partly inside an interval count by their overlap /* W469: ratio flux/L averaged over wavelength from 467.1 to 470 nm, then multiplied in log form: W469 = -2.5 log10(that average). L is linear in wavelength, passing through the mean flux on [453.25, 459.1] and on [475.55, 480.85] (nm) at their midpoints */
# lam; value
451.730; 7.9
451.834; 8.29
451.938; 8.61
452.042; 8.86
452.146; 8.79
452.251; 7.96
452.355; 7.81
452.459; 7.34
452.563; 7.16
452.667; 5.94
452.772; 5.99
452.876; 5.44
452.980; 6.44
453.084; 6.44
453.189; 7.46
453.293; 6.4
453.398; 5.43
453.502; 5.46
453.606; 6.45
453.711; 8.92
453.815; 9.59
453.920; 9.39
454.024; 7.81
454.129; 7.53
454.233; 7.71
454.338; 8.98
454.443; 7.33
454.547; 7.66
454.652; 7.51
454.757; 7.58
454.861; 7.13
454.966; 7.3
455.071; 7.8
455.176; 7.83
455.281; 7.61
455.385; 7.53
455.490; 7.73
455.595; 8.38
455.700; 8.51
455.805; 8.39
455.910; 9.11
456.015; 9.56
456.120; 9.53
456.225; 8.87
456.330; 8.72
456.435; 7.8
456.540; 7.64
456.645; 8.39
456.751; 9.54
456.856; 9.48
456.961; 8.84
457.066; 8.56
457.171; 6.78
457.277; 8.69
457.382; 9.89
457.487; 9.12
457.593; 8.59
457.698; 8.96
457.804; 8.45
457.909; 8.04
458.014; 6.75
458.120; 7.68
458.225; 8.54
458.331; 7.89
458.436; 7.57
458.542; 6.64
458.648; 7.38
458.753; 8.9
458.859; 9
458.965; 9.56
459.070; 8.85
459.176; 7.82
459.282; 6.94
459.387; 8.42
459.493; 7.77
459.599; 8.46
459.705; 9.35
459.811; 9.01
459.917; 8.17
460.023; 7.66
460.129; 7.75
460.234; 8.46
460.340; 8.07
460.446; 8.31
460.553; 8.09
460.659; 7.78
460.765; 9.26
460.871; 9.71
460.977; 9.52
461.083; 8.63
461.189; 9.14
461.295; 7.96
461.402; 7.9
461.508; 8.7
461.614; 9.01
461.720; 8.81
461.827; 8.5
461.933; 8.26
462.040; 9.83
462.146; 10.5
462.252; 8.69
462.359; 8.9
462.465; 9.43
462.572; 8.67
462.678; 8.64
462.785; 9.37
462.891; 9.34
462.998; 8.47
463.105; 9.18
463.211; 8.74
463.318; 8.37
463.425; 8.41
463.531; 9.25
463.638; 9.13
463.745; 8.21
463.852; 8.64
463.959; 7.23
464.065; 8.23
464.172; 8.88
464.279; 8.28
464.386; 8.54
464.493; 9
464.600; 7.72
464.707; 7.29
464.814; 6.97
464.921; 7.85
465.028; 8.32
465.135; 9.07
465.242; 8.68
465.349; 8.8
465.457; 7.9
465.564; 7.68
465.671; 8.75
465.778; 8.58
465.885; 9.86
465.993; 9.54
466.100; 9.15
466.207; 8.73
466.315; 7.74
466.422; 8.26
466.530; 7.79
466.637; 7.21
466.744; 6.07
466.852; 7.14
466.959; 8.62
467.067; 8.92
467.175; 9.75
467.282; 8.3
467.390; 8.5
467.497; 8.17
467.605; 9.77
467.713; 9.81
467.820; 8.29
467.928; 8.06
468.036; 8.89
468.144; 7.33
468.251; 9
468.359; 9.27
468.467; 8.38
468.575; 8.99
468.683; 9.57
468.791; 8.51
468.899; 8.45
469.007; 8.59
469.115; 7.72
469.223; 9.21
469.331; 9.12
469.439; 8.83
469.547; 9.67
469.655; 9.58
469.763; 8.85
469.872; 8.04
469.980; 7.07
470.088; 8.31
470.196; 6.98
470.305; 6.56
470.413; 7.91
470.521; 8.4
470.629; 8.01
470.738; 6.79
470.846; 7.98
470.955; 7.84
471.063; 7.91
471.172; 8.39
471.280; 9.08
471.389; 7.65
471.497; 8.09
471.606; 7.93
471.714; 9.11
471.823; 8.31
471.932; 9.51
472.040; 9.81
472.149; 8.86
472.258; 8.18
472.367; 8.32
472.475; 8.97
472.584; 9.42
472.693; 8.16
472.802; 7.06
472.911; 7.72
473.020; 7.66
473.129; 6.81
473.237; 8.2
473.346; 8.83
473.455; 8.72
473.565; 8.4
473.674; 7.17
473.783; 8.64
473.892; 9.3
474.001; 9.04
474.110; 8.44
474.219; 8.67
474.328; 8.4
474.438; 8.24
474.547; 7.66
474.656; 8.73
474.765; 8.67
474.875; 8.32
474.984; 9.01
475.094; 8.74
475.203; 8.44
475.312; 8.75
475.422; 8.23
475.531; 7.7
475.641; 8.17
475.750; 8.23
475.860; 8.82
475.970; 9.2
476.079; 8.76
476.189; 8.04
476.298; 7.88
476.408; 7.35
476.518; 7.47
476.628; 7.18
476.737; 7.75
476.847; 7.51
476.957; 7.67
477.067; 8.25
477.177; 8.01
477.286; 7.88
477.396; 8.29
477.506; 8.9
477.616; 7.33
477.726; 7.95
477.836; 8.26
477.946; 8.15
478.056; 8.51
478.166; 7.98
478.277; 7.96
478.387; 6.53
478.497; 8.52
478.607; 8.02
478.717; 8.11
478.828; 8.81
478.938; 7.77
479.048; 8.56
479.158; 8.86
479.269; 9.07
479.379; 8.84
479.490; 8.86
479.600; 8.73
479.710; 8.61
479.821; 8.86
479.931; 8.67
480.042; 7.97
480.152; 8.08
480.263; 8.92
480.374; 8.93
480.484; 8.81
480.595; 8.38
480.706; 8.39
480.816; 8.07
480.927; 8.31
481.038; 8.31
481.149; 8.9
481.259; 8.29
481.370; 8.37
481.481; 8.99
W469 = -0.07 mag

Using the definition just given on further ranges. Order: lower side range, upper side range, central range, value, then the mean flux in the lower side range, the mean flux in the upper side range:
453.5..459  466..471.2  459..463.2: -0.05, 8.22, 8.35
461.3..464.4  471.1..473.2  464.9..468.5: 0.01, 8.75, 8.37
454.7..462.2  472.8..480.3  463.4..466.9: 0.01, 8.41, 8.25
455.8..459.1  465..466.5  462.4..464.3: -0.01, 8.49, 8.64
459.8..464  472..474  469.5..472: 0.03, 8.69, 8.35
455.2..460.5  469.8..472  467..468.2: -0.08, 8.35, 8.01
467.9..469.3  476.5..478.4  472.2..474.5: -0.01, 8.63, 7.9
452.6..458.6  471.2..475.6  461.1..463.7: -0.10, 7.88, 8.42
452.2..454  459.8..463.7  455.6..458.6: -0.08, 7.05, 8.74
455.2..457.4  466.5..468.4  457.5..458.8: 0.07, 8.52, 8.39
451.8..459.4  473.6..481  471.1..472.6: -0.06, 7.96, 8.3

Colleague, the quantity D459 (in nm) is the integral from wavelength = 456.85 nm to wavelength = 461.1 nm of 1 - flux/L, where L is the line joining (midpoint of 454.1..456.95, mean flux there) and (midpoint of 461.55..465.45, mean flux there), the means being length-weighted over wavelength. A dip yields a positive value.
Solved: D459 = 0.02 nm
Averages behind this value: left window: 8.21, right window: 8.63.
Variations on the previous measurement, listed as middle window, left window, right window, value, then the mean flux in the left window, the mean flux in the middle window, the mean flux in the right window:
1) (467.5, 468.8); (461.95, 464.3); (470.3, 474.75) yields -0.04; 8.83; 8.8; 8.29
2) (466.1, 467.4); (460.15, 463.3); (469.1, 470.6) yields 0.06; 8.81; 8.11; 8.32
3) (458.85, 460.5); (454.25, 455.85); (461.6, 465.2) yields -0.01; 7.81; 8.33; 8.63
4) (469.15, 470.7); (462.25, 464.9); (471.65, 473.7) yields 0.02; 8.53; 8.3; 8.39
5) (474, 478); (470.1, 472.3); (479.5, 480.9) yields 0.08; 8.17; 8.21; 8.54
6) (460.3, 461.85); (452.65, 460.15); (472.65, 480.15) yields -0.11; 7.99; 8.63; 8.24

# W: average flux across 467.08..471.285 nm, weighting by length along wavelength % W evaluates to 8.46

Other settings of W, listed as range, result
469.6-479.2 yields 8.21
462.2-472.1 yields 8.46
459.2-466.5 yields 8.56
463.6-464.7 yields 8.33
